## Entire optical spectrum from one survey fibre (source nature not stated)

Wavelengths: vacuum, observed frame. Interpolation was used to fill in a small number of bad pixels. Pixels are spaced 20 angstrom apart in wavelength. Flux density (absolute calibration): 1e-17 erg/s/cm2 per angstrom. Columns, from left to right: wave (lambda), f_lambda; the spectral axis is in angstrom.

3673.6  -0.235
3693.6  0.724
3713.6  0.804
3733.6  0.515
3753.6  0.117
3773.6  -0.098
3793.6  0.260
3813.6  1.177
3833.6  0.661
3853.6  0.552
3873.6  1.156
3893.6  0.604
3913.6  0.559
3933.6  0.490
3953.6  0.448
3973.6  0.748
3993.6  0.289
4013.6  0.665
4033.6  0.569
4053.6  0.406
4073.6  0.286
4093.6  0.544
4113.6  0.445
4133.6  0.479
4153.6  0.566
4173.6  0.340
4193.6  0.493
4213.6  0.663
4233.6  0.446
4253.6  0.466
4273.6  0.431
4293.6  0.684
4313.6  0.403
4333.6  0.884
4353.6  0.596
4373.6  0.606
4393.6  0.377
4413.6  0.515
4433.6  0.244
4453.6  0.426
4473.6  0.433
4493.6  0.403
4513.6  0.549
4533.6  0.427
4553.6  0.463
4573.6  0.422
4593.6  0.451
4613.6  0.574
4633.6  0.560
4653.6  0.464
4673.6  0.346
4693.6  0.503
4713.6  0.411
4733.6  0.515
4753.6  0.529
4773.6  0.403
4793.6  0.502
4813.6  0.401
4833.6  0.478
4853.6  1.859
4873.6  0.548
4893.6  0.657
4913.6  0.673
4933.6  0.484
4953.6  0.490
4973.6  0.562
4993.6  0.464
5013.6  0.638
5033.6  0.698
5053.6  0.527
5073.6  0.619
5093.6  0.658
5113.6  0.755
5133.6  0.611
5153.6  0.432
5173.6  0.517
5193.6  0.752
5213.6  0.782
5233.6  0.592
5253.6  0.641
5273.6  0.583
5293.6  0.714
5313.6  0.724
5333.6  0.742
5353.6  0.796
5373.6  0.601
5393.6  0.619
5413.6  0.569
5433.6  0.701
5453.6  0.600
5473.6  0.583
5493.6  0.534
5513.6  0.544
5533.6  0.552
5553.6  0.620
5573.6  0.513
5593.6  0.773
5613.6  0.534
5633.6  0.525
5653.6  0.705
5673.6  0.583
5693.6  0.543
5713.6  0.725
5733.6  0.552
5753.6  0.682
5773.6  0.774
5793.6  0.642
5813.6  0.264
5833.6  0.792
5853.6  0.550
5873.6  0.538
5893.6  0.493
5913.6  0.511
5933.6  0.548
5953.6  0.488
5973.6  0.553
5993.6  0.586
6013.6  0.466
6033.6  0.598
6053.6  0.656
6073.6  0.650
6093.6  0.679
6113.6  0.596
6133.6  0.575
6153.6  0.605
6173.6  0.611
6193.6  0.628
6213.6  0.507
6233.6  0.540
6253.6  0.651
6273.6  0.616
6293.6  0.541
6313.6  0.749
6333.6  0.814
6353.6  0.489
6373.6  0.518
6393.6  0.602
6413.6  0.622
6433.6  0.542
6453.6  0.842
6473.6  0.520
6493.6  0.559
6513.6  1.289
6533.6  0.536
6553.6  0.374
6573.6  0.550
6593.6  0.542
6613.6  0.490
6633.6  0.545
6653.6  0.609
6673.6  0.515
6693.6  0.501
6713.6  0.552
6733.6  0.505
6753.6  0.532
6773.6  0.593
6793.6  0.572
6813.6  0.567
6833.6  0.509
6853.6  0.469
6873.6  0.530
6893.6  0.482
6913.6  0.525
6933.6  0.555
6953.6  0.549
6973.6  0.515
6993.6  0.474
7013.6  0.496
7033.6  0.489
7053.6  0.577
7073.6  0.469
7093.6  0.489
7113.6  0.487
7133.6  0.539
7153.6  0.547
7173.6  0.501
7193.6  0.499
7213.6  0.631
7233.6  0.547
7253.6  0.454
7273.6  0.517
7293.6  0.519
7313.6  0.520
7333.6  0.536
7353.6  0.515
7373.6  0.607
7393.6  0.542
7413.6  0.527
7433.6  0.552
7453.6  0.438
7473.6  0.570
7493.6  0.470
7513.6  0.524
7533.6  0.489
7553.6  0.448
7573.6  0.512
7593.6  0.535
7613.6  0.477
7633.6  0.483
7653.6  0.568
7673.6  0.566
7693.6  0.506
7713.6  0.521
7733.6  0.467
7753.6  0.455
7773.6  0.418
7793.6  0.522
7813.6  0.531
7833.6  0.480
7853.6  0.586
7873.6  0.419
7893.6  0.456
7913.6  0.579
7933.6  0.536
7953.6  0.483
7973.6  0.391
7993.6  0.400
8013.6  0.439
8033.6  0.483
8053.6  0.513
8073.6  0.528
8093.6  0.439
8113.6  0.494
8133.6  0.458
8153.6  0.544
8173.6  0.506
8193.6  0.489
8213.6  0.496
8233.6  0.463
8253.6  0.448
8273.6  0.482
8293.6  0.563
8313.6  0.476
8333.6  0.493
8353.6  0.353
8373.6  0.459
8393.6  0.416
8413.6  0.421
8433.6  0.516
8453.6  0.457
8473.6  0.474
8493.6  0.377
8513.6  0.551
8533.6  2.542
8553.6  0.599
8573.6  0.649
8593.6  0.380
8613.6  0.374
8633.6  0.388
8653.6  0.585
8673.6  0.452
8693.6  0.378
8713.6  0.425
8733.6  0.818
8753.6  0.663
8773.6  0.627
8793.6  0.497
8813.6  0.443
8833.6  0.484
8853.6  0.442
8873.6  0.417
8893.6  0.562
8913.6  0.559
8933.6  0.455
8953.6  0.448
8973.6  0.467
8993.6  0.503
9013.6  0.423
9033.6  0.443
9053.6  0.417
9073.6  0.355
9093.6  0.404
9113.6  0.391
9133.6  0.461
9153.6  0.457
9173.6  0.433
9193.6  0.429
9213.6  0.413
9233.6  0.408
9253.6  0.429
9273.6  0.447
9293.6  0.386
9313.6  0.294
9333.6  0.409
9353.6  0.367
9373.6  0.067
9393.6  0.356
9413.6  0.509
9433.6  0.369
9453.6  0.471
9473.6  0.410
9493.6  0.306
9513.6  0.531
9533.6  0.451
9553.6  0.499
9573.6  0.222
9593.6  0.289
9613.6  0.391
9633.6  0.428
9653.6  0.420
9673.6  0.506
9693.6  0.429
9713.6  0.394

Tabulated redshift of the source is 0.30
